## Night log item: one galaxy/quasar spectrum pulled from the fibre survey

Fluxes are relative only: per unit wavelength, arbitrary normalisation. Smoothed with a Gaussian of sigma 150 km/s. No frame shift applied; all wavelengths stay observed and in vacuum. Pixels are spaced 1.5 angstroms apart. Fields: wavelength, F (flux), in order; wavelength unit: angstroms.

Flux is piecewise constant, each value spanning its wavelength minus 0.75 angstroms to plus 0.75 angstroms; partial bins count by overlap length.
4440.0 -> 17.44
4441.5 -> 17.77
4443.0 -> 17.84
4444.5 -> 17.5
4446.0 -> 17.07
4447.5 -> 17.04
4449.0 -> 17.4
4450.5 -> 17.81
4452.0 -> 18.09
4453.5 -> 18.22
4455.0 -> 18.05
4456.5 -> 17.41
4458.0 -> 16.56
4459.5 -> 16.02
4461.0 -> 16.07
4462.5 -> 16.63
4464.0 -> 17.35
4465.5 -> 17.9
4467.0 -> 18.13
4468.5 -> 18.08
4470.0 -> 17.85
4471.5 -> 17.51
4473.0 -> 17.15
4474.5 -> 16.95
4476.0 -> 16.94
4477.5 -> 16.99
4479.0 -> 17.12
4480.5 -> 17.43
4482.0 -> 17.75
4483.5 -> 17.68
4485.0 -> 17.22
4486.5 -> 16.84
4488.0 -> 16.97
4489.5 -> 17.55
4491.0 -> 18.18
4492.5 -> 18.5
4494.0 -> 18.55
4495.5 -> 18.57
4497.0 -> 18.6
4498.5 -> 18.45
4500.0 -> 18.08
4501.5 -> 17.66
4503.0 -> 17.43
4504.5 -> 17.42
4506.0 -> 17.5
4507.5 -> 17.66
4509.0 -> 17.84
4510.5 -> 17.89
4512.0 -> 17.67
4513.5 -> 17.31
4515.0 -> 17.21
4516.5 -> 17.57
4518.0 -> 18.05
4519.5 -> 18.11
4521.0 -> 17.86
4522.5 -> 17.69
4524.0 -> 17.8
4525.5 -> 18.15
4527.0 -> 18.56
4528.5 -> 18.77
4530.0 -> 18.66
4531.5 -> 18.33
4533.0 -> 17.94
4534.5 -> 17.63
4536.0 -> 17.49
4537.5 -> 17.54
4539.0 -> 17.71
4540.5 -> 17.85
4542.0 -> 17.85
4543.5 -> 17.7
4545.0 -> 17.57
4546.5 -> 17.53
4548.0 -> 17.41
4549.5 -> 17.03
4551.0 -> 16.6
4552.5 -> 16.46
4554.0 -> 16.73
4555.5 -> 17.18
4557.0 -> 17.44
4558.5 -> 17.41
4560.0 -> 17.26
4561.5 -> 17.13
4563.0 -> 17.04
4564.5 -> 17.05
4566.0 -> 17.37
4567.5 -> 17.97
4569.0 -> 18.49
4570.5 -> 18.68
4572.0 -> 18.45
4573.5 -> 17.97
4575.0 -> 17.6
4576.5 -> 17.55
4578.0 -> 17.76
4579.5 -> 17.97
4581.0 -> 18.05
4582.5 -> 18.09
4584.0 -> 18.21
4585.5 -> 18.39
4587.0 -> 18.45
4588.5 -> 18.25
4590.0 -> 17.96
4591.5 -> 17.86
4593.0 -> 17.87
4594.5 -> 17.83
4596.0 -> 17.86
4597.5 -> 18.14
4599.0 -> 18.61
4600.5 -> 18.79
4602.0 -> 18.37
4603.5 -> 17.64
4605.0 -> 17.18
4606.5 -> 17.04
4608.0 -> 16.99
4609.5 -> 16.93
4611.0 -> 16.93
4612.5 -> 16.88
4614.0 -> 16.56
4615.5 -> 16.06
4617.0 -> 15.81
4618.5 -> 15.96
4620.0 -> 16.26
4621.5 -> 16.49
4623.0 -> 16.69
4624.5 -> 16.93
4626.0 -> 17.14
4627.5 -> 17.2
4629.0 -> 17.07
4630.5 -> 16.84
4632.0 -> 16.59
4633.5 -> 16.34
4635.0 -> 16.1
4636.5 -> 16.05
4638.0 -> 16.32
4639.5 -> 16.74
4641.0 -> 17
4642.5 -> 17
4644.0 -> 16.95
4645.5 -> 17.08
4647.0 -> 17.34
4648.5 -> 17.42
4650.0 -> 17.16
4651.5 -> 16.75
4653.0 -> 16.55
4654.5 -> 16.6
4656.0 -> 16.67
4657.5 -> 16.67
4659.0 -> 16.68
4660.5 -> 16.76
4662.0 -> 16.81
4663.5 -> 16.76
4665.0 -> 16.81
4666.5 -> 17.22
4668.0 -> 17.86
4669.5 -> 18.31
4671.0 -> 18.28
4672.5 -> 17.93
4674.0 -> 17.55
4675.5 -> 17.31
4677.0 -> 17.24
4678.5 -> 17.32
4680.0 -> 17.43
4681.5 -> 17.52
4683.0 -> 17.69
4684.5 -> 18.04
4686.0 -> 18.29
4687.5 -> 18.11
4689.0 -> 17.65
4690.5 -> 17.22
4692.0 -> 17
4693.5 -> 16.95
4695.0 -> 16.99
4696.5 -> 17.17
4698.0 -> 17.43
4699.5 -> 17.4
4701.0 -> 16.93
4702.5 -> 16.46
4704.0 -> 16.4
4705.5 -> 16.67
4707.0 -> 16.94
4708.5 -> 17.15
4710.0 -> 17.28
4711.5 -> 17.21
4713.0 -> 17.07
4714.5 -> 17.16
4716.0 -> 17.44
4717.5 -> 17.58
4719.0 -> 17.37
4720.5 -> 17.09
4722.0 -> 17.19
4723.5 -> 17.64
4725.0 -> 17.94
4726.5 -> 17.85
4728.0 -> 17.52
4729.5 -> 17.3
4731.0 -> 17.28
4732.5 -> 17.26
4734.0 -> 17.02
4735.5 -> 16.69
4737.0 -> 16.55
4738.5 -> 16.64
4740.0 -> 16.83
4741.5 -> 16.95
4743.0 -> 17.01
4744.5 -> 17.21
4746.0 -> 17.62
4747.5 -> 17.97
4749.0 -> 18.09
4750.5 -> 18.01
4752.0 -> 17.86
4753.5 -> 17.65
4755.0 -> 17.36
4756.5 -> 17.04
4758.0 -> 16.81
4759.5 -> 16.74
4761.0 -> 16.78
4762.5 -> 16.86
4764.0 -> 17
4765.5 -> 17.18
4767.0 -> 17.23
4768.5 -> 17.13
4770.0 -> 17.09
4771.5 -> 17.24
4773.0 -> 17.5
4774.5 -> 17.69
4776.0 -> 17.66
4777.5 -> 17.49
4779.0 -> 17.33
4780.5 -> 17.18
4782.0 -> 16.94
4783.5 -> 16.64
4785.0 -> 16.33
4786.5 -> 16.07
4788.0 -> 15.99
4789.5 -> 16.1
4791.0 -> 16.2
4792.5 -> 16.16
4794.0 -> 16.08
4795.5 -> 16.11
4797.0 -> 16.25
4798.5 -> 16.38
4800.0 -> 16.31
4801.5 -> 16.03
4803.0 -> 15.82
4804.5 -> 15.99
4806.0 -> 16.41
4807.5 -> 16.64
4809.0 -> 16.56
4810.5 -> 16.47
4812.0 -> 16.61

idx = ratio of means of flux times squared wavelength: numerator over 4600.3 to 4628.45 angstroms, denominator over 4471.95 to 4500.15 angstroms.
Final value 1.0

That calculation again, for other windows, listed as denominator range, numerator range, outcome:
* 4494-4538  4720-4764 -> 1.06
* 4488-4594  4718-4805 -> 1.05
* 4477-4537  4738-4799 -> 1.07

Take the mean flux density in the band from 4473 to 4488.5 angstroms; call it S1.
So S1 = 17.2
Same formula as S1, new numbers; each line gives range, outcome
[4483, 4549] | 17.8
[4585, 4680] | 17.2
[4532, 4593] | 17.7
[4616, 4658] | 16.7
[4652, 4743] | 17.2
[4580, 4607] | 18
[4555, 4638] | 17.4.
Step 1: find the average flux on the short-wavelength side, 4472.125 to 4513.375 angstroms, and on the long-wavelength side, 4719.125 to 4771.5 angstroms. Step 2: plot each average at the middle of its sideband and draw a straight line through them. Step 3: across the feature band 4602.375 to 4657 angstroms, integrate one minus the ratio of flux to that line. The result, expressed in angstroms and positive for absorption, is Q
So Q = 2.1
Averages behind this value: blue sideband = 17.6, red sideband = 17.2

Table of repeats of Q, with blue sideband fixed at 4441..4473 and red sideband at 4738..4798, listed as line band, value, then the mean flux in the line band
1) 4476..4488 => 0.1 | 17.2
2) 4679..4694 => -0.4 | 17.6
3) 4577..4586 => -0.4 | 18.1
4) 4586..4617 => -0.6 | 17.6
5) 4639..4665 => 0.4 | 16.9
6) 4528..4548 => -0.6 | 17.9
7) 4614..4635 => 0.8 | 16.6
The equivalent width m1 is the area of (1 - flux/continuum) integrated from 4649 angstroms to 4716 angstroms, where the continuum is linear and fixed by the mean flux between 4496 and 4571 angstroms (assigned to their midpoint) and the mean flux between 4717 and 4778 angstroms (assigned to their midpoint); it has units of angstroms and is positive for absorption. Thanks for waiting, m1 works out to 0.7 angstroms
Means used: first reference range 17.7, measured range 17.2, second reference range 17.3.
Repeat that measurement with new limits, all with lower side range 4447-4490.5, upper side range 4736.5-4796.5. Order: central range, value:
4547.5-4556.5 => 0.2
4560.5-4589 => -1.1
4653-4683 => -0.2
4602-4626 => 0.6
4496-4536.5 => -1.5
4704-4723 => -0.1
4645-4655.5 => 0.1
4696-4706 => 0.1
